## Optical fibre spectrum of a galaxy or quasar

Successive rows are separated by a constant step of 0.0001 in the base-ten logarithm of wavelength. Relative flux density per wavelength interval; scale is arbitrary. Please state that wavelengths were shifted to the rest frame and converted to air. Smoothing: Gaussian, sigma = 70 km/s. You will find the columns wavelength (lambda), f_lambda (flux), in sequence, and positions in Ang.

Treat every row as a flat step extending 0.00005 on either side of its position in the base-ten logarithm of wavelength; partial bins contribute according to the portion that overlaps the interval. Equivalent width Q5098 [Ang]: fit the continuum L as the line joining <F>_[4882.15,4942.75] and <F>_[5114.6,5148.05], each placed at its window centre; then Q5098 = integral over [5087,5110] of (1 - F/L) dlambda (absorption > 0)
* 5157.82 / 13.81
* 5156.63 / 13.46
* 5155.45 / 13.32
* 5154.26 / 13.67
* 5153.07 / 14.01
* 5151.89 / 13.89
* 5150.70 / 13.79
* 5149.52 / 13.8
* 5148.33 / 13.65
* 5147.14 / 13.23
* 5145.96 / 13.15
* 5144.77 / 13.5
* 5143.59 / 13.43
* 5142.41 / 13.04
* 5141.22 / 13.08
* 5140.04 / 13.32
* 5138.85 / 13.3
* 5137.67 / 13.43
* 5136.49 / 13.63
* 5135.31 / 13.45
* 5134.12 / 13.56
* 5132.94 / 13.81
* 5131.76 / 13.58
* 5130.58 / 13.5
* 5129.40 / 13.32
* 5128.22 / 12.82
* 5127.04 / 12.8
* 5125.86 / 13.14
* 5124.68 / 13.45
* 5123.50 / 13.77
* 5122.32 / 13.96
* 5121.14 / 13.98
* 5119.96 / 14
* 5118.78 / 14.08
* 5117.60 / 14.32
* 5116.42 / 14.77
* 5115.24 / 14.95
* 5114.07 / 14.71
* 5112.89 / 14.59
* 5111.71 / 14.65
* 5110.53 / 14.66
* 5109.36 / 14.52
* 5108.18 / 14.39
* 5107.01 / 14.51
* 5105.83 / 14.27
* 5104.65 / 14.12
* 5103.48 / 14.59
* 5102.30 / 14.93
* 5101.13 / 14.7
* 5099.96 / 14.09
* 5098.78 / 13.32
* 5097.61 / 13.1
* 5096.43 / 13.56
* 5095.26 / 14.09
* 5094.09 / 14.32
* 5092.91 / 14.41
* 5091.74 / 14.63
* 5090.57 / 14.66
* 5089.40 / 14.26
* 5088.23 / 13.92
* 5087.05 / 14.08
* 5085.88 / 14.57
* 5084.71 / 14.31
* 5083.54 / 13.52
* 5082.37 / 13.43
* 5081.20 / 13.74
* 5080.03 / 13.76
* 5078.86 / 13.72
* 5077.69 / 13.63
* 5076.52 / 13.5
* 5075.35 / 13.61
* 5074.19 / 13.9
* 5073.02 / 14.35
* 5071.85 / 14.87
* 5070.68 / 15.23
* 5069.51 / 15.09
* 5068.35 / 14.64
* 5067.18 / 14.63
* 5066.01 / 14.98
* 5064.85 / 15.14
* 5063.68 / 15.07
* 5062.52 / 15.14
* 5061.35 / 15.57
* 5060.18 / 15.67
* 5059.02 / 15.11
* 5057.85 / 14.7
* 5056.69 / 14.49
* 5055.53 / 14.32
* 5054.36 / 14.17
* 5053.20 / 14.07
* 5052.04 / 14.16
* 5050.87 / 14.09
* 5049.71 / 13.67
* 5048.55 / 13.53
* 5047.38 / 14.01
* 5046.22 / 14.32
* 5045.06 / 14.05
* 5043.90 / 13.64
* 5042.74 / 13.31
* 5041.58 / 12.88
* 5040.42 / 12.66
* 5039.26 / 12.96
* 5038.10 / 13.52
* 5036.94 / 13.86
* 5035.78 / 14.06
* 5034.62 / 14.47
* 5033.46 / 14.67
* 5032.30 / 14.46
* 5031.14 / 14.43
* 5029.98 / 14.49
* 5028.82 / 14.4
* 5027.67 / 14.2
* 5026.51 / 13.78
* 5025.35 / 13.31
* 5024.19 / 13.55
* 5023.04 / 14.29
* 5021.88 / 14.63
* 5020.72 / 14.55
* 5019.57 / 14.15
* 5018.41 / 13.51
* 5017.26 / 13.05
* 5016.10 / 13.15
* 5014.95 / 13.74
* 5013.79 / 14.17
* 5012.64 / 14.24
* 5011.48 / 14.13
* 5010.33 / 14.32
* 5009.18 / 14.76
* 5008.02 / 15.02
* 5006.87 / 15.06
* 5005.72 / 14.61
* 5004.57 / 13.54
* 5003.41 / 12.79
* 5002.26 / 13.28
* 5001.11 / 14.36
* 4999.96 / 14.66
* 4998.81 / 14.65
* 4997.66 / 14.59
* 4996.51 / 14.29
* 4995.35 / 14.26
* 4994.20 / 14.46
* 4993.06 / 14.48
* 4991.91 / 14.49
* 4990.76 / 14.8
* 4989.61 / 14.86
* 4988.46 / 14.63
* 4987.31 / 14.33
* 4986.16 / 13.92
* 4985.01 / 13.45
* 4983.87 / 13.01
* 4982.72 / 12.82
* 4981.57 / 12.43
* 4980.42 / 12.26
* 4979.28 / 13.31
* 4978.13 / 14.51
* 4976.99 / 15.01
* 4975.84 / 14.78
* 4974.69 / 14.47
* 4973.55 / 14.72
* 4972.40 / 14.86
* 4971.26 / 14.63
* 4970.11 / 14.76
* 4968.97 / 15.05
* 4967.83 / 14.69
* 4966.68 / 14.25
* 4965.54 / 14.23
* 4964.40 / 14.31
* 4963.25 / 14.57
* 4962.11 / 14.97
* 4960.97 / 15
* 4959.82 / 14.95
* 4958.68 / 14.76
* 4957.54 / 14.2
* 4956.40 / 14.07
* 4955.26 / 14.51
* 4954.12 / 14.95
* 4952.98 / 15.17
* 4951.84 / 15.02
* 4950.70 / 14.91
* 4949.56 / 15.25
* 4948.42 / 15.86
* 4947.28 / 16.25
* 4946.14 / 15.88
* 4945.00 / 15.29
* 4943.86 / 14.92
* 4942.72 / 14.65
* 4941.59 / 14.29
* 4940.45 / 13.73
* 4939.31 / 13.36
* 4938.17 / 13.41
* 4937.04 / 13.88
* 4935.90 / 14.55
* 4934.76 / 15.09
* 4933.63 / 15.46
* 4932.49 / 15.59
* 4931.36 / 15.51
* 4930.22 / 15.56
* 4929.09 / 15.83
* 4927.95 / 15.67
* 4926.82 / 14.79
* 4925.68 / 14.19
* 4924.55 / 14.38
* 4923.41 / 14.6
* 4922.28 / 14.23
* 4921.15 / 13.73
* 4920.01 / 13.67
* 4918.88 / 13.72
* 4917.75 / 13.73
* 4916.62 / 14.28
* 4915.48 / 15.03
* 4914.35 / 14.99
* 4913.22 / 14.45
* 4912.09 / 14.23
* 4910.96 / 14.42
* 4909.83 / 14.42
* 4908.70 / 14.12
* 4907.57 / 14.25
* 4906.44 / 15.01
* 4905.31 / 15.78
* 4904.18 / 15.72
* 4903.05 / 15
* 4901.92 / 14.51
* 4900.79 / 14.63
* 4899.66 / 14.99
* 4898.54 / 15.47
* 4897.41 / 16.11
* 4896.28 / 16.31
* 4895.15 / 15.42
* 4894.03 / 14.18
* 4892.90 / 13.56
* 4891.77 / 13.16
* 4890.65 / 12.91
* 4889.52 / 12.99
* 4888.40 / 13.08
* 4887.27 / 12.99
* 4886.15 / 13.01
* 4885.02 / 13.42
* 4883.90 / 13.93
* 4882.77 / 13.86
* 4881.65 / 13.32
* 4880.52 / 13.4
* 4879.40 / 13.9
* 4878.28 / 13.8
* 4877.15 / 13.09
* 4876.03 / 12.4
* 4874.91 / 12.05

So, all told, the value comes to -0.9 Ang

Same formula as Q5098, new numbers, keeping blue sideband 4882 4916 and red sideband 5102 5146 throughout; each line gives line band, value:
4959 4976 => -0.5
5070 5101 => -0.2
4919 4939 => -0.5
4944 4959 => -0.9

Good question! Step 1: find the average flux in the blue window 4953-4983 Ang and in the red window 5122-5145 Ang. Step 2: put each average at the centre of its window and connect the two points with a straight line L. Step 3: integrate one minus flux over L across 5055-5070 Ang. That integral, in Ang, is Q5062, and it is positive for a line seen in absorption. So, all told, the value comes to -1.3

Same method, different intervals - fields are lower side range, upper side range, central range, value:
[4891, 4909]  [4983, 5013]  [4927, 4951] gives -0.6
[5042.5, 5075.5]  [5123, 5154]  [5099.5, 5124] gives -1.1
